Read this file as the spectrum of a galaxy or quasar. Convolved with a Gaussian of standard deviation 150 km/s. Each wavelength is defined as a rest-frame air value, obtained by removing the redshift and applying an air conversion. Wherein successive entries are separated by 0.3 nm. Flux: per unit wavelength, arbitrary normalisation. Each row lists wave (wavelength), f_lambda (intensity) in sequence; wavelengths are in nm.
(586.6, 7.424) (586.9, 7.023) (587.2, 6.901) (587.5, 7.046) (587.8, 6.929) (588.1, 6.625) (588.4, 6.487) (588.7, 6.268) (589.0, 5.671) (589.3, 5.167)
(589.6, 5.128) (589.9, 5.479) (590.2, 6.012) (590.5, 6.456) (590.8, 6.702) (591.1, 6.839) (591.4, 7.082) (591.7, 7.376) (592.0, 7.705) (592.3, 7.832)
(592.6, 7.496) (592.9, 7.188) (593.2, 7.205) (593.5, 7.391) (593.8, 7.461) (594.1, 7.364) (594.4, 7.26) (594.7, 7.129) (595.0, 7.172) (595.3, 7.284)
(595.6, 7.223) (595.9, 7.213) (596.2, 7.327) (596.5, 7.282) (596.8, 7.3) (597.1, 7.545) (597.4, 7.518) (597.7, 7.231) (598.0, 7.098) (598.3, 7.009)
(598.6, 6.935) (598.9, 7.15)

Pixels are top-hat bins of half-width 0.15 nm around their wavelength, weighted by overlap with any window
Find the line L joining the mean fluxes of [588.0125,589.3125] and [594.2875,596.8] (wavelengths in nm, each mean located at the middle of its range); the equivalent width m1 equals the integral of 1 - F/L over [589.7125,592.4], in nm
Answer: -0.11 nm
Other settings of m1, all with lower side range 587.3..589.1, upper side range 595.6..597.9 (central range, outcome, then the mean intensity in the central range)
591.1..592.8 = -0.13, 7.43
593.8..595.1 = -0.03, 7.26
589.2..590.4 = 0.21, 5.5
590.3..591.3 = 0.02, 6.65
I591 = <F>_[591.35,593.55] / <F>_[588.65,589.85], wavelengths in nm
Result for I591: 1.4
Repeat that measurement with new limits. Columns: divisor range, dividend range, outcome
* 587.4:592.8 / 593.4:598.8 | 1.10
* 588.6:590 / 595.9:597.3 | 1.33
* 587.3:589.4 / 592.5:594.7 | 1.15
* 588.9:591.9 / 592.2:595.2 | 1.18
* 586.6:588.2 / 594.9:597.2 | 1.05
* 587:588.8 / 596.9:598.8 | 1.07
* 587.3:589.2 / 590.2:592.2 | 1.08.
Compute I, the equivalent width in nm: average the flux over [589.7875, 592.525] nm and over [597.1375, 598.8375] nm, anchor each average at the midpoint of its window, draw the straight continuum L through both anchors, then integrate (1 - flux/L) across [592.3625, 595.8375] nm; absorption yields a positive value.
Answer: -0.15 nm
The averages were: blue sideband 6.87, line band 7.3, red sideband 7.18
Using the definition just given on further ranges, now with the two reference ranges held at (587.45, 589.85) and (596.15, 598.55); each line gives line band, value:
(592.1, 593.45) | -0.16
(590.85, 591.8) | -0.09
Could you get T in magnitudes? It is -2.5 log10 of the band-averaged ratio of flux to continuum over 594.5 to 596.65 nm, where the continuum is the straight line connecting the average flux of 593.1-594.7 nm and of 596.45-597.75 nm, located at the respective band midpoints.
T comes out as 0.02 mag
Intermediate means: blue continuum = 7.32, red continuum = 7.39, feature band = 7.23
